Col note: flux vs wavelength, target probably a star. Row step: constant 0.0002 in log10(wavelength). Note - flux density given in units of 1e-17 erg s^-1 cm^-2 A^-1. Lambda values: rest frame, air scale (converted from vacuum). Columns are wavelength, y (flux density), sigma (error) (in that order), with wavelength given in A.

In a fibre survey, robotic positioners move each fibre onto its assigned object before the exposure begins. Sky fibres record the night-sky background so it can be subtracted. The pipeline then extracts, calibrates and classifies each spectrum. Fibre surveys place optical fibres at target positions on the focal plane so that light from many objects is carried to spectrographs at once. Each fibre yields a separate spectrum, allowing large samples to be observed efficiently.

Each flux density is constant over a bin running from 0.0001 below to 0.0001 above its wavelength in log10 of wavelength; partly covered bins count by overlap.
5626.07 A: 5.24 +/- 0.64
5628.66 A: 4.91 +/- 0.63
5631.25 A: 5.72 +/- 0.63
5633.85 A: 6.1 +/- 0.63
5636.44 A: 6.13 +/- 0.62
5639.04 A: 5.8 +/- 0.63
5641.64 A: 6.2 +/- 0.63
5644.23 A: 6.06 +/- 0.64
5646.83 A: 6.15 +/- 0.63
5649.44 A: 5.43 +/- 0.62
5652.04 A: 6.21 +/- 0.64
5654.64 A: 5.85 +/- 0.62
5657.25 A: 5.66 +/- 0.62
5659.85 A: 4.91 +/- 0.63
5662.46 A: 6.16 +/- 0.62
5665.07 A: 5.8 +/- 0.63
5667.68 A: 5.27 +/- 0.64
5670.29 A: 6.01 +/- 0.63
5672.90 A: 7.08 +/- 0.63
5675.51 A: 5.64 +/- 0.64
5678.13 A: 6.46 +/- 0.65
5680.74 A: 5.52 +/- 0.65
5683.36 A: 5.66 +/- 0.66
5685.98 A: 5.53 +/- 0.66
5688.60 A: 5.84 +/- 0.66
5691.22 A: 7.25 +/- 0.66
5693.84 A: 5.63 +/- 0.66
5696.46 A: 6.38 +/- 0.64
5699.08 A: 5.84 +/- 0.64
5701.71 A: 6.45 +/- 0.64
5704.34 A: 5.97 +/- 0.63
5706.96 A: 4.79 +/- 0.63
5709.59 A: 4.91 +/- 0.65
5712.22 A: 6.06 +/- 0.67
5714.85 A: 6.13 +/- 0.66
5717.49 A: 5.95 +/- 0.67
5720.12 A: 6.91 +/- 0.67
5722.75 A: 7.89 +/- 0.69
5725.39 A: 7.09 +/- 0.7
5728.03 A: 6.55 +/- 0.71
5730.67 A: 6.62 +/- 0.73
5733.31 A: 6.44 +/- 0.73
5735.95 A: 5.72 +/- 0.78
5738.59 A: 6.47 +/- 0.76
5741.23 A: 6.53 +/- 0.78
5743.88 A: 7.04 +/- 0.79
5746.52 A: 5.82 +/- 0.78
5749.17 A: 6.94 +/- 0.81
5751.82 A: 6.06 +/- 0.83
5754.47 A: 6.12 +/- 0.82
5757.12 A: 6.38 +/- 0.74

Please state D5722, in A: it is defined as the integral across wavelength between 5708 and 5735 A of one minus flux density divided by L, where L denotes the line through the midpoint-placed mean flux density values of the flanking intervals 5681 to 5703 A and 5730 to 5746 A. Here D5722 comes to -0.56 A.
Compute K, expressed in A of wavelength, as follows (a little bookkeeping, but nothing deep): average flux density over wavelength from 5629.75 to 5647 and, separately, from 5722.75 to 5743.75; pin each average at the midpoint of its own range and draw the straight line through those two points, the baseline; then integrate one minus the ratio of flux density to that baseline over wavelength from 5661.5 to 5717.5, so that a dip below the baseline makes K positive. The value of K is 3.6 A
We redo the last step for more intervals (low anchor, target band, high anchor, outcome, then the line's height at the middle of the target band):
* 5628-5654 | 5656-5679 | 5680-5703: 0.3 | 5.96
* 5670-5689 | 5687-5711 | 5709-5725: 1.2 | 6.2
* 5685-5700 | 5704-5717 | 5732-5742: 1.3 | 6.17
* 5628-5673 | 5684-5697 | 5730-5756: 0.0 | 6.07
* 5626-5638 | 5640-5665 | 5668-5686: -0.2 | 5.81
